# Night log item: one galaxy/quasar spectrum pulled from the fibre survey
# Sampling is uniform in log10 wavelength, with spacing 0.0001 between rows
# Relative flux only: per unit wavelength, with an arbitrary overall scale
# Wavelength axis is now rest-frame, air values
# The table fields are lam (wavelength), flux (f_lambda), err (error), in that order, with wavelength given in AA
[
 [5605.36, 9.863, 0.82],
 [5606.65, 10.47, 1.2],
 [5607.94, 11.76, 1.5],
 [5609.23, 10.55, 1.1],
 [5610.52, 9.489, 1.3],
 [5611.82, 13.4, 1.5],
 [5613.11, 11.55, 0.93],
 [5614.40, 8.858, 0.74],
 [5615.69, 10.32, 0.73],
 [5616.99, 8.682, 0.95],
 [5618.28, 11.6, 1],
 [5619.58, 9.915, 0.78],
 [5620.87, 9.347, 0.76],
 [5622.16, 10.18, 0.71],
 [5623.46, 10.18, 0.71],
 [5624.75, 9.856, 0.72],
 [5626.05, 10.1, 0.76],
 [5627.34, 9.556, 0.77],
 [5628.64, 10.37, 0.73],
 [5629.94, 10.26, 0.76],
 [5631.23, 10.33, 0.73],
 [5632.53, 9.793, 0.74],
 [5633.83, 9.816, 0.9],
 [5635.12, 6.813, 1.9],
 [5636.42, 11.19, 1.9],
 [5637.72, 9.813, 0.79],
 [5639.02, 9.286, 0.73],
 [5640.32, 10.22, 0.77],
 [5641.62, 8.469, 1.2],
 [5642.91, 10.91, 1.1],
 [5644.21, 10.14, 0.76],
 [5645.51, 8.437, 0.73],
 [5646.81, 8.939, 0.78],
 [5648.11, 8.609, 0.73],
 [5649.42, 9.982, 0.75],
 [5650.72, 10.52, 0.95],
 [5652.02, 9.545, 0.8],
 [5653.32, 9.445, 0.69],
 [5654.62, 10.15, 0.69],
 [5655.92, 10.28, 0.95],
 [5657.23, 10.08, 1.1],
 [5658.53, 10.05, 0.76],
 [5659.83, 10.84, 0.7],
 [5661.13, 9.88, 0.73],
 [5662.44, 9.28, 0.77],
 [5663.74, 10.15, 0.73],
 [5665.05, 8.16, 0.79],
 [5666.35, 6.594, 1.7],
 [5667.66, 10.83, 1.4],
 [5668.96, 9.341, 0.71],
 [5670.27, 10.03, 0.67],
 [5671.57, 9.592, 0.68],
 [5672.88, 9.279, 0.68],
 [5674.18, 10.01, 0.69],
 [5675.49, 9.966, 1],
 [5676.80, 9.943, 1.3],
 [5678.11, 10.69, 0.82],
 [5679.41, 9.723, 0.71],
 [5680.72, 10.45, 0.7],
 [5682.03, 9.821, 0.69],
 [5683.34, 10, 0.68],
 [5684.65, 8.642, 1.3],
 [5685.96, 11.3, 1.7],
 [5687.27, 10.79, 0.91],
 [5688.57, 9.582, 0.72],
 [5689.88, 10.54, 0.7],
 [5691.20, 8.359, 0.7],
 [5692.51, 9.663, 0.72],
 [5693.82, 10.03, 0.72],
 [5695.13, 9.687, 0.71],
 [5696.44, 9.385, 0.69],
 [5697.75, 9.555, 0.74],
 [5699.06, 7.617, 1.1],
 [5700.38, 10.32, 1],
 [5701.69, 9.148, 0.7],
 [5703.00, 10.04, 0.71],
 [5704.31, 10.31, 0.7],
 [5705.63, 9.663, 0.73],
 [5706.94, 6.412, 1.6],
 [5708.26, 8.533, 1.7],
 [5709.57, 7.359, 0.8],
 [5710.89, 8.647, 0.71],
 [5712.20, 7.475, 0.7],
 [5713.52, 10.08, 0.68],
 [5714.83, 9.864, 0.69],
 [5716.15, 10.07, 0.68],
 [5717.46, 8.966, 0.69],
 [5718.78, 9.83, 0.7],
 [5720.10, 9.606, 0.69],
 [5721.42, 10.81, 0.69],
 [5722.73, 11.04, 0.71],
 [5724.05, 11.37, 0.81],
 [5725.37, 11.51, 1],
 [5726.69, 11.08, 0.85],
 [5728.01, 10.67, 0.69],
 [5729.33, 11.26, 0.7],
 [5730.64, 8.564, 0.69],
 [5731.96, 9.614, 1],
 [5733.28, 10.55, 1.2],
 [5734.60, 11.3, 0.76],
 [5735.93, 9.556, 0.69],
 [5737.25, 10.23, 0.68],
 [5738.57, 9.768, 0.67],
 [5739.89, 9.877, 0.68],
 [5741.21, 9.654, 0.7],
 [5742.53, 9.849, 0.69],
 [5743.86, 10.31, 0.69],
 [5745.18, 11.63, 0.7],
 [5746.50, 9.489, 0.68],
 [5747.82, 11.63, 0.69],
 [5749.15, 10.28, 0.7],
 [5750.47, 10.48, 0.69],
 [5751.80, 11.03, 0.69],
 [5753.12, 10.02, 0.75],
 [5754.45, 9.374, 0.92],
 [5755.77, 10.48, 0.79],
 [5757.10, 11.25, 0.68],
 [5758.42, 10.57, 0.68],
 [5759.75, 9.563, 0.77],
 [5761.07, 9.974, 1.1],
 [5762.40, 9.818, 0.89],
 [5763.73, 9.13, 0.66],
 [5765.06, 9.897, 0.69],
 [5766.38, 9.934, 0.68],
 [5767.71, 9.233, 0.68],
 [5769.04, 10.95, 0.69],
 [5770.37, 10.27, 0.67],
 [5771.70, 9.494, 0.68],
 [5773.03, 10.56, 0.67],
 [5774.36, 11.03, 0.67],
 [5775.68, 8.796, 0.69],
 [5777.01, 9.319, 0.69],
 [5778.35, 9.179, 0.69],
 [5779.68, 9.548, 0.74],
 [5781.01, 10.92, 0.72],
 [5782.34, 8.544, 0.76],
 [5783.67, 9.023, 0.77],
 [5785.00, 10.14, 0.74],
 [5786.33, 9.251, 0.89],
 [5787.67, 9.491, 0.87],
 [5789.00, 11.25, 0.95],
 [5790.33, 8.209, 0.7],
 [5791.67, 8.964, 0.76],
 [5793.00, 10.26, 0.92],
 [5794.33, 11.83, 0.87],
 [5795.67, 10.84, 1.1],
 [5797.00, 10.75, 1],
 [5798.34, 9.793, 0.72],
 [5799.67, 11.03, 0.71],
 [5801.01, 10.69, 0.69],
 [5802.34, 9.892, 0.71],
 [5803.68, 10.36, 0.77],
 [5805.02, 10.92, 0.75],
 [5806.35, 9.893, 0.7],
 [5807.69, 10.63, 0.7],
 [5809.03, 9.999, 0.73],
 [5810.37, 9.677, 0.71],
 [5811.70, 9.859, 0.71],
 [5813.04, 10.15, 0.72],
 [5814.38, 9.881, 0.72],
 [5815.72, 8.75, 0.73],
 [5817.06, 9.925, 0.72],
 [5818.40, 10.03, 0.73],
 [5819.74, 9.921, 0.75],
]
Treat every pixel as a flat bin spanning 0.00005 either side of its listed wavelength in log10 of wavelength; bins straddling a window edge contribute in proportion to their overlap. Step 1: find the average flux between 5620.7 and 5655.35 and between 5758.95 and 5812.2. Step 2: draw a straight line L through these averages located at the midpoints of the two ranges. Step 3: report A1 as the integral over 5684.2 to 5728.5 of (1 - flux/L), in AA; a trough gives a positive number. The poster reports 0.86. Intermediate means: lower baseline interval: 9.72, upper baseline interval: 9.98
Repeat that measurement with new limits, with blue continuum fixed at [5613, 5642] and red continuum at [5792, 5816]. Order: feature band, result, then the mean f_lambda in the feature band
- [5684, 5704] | 0.70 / 9.66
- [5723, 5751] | -0.84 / 10.4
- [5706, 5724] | 1.51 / 9.22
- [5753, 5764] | 0.13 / 10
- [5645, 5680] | 0.97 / 9.65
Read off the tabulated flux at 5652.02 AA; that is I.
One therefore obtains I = 9.545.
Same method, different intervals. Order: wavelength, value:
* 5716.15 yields 10.07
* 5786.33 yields 9.251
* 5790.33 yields 8.209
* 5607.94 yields 11.76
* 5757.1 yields 11.25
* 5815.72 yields 8.75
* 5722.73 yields 11.04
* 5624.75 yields 9.856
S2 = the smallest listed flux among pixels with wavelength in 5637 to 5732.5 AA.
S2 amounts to 6.412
